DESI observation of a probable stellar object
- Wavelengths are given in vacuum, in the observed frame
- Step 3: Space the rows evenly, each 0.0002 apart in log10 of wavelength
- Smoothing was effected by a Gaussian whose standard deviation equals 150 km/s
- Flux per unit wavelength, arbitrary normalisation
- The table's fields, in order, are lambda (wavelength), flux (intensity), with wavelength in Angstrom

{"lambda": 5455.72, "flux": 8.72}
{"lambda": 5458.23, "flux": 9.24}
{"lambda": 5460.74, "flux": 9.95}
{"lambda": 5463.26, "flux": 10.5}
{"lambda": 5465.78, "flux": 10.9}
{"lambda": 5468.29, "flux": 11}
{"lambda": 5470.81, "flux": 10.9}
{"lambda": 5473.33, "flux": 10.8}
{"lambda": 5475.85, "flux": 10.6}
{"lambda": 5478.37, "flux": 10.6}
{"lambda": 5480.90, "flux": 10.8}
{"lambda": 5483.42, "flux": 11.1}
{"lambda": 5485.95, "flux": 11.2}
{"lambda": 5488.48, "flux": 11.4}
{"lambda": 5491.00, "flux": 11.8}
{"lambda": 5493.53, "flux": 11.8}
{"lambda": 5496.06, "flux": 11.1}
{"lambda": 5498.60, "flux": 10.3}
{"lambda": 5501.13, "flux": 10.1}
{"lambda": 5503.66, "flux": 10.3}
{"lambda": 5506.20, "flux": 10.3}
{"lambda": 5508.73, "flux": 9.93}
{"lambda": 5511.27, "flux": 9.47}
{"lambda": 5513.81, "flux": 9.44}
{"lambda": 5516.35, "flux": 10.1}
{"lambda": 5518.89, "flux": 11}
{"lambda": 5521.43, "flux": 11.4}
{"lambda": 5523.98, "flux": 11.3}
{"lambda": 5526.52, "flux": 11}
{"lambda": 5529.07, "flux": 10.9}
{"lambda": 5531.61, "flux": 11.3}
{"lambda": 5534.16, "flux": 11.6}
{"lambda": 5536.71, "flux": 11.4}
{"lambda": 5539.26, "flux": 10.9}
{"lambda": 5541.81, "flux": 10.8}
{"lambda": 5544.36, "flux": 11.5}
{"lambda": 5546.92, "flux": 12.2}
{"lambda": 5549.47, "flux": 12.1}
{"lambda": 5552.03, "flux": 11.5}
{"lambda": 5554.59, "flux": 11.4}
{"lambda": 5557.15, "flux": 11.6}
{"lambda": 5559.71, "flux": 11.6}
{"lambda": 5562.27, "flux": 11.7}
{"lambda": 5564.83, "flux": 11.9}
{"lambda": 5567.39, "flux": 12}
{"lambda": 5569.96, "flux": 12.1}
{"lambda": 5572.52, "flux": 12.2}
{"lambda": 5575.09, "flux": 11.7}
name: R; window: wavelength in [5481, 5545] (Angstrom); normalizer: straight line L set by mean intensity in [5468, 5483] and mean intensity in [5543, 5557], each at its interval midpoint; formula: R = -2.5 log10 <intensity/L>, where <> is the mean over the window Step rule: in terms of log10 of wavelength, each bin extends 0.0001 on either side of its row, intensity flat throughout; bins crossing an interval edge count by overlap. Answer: 0.04 mag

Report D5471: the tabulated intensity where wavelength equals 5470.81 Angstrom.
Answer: 10.9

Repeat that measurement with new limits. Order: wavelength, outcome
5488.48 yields 11.4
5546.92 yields 12.2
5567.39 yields 12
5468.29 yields 11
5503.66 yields 10.3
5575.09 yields 11.7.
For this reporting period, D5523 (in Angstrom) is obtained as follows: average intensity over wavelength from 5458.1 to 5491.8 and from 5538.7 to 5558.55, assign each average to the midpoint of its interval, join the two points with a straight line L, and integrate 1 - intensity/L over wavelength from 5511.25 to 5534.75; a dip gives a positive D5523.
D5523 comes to 1.0 Angstrom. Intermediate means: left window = 10.8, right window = 11.5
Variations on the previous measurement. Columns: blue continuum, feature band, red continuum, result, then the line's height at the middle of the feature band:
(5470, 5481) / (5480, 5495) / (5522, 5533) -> -0.7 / 10.8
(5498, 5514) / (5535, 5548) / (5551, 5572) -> -0.3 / 11.1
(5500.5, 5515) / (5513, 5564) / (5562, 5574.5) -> -1.4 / 11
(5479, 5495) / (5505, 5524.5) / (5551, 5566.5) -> 1.9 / 11.4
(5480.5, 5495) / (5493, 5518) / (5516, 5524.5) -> 2.1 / 11.2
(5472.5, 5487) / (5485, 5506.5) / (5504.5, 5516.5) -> -1.3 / 10.3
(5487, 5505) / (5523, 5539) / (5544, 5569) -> 0.3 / 11.4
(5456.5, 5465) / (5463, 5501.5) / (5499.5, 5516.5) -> -4.1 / 9.91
